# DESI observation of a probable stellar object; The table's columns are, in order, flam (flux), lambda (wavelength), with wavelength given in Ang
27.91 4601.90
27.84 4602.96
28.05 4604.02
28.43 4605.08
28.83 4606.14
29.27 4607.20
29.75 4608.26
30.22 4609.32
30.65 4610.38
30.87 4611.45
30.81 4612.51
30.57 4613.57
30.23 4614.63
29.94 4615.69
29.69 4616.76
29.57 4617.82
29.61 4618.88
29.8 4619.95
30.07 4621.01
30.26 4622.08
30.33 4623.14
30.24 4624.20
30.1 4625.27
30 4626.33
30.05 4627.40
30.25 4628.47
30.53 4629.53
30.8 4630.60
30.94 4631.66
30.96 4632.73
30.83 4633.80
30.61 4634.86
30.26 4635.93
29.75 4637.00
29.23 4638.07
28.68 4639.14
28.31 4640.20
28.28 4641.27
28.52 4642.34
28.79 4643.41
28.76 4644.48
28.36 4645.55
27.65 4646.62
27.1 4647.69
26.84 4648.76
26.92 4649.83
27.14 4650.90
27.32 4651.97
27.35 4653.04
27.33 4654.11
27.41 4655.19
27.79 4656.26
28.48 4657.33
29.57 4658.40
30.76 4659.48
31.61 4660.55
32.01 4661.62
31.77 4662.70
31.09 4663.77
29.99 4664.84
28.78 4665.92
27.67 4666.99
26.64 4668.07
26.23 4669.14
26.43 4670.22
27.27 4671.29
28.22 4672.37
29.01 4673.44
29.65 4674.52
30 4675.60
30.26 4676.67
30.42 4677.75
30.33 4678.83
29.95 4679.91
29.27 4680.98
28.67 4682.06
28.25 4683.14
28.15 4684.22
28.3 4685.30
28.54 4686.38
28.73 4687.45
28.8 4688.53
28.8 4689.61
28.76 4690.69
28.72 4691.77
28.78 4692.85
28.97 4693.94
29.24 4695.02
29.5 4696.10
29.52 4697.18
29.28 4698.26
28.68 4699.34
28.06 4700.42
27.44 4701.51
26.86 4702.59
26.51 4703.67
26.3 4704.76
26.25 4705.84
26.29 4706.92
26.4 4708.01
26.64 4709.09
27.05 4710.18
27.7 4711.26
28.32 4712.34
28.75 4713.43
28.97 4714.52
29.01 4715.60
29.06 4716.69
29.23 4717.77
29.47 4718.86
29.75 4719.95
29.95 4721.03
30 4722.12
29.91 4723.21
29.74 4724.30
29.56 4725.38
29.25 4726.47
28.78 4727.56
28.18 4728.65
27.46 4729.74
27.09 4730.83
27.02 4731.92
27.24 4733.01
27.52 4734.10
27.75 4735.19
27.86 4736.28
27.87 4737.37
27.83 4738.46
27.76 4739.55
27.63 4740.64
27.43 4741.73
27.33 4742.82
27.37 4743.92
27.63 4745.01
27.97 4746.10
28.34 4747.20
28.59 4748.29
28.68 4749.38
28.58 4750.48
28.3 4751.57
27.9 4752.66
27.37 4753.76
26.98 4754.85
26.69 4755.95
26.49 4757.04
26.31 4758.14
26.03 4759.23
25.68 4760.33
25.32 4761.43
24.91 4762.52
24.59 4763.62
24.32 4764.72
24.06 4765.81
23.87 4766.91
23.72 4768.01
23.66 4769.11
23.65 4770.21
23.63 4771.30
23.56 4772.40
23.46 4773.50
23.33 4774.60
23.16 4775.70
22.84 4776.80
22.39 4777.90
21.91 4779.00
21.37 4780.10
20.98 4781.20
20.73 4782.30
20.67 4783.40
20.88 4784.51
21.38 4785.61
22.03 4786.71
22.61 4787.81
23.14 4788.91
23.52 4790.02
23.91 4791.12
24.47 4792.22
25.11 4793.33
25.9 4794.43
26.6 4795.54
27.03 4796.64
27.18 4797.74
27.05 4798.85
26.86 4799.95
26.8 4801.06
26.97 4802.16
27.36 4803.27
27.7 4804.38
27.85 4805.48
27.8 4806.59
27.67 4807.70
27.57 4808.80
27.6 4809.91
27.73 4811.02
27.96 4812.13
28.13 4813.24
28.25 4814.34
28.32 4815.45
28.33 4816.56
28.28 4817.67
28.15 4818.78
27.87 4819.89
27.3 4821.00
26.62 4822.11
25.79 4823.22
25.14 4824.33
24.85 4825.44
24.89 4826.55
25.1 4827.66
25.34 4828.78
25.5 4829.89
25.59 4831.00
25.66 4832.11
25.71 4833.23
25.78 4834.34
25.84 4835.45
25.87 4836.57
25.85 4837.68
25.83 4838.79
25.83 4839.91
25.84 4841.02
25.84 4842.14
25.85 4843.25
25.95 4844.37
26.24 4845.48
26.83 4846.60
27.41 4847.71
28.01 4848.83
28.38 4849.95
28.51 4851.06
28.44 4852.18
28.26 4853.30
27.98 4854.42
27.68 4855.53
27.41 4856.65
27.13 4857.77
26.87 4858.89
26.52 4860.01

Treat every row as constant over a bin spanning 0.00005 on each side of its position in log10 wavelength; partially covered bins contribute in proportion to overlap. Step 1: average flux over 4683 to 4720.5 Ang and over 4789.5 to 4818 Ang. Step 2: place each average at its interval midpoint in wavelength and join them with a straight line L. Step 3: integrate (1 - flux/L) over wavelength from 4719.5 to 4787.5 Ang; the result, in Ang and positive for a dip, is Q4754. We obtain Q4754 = 4.1 Ang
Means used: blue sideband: 28.3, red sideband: 27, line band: 26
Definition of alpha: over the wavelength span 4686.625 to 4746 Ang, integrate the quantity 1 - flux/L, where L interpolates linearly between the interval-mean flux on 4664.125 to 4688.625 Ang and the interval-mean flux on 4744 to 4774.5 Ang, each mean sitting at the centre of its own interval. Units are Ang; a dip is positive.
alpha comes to -1.9 Ang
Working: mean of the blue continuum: 28.7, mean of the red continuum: 25.9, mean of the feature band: 28.2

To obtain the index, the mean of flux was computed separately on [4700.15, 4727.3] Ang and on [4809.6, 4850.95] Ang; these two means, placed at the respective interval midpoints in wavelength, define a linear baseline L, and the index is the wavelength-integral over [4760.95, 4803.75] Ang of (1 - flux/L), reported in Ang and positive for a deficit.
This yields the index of 5.2 Ang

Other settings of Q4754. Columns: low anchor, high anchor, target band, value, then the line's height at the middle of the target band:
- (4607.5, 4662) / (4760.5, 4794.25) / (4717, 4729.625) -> -1.9 Ang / 25.5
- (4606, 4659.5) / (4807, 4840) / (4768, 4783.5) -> 2.7 Ang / 27.3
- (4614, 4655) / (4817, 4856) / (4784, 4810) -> 1.4 Ang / 27.1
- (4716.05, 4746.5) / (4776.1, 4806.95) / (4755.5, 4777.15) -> 1.3 Ang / 26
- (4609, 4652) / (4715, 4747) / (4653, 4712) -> 0.8 Ang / 28.9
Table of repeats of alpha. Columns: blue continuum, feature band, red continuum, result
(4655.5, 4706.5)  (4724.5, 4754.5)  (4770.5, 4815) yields -1.3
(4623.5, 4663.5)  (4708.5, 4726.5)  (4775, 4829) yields -1.0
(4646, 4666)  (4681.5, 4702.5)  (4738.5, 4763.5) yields -0.4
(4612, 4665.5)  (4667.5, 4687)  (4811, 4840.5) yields 0.1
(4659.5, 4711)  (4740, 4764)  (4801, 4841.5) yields 0.5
